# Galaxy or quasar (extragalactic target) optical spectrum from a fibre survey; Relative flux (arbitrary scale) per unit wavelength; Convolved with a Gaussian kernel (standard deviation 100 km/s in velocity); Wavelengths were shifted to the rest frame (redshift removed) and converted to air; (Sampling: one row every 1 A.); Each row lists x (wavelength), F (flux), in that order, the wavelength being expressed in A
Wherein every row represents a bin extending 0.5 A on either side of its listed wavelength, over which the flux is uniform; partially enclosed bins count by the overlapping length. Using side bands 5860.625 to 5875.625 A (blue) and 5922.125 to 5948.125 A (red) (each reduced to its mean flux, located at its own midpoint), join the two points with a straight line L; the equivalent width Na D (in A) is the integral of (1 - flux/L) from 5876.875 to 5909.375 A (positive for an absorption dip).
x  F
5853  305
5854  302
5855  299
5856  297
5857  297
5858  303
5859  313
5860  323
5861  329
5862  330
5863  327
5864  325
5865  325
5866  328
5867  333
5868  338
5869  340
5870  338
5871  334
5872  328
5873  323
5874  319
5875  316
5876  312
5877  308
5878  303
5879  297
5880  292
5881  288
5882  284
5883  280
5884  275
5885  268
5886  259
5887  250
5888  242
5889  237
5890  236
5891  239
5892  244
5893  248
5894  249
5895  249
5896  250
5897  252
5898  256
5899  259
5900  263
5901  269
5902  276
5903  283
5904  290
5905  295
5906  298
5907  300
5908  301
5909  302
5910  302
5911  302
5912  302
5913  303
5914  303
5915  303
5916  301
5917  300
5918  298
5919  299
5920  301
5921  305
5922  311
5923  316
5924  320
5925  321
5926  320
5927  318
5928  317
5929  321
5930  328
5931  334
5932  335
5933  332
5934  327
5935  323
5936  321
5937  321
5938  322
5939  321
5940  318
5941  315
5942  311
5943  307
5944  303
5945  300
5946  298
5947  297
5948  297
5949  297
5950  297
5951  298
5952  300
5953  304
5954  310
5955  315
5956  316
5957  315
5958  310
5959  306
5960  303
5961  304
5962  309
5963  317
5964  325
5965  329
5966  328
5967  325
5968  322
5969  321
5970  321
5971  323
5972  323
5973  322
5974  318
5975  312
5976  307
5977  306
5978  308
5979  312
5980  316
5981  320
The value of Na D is 5.4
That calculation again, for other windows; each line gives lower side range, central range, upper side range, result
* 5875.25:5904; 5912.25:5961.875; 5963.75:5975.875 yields -1.9 A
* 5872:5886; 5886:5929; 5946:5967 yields 2.5 A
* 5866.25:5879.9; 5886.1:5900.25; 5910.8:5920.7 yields 2.9 A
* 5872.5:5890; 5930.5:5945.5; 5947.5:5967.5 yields -0.8 A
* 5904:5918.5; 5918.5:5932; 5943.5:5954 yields -0.8 A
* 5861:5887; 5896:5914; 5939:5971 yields 1.5 A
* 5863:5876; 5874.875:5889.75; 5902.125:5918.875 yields 1.9 A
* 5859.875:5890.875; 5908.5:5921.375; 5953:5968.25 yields 0.3 A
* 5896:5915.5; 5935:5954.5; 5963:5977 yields 0.0 A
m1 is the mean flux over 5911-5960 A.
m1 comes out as 311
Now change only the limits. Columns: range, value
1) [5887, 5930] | 286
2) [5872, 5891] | 283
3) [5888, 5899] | 246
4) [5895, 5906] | 270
